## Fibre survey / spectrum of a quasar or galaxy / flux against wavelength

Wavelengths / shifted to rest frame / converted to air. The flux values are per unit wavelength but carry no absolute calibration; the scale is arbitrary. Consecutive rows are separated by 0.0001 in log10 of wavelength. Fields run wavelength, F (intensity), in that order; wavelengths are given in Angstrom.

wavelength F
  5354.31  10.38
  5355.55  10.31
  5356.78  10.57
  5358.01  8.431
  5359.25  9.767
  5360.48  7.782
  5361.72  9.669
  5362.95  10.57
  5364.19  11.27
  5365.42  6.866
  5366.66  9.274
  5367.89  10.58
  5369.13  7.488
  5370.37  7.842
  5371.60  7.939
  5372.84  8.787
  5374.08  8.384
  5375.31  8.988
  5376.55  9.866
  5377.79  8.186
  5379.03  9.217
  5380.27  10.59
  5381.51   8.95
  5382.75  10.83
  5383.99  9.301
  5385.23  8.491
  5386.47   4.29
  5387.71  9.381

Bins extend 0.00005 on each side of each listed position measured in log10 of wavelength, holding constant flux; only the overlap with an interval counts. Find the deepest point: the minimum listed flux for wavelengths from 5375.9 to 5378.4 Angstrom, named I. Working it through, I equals 8.186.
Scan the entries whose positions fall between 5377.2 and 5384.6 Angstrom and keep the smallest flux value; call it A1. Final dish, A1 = 8.186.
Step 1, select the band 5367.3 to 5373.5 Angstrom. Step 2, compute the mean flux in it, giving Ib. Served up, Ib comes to 8.51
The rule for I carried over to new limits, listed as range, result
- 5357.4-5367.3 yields 6.866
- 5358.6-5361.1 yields 7.782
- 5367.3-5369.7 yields 7.488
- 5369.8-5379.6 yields 7.842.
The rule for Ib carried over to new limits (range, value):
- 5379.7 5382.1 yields 9.76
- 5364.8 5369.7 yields 8.57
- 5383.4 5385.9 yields 8.8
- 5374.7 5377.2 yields 9.4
